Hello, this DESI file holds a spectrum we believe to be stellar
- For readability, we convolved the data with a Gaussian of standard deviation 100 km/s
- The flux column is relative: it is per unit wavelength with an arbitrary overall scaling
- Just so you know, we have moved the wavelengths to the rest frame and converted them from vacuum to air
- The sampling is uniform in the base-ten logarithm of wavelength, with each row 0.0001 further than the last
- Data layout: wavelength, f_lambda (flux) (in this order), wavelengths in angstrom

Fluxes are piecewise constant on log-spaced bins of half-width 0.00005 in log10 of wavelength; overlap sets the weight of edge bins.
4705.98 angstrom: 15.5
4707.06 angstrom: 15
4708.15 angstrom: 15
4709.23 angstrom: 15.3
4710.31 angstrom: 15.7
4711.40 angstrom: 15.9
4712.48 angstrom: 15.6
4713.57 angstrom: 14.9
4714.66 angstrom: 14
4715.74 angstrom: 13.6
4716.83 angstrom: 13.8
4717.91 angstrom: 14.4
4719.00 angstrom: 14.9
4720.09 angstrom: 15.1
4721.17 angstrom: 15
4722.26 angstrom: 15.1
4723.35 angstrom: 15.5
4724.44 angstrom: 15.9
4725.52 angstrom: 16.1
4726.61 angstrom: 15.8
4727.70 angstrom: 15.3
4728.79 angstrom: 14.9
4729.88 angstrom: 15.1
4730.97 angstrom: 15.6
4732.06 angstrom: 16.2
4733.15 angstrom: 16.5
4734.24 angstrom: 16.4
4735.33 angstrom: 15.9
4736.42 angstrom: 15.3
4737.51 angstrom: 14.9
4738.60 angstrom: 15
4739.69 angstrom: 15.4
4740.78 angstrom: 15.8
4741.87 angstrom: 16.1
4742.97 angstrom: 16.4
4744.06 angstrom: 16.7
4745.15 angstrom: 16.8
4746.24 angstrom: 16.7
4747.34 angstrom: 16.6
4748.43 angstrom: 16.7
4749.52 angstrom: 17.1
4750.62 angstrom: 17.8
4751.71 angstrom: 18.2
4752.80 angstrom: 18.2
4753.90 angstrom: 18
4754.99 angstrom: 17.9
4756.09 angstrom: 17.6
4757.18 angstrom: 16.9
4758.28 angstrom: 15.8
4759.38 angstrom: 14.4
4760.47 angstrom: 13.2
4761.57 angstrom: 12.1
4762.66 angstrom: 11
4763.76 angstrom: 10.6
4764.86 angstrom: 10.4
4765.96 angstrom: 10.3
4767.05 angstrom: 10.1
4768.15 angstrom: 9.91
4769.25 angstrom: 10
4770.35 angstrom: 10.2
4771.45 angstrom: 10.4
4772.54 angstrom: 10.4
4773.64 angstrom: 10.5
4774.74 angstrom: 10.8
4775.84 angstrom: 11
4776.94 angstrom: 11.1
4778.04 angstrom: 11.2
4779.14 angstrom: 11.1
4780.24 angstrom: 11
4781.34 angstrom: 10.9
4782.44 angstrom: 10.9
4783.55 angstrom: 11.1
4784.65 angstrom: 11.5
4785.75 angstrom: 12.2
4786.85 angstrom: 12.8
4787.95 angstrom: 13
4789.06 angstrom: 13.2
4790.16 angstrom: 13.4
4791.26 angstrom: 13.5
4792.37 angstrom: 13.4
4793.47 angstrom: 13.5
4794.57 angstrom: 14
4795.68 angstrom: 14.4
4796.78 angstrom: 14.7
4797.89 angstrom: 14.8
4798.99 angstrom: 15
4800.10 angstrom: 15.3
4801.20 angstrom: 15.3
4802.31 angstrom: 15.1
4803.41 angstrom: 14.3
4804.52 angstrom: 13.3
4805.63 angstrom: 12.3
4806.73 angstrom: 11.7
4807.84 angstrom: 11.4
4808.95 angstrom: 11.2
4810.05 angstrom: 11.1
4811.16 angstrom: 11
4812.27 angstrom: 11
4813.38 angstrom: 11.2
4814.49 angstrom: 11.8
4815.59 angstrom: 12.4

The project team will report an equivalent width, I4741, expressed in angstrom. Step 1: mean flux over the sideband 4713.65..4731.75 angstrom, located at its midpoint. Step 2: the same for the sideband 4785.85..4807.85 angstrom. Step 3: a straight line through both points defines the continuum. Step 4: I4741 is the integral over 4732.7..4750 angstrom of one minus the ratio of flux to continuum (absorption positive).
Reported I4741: -1.7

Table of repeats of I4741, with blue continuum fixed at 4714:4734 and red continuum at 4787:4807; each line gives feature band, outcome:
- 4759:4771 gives 2.8 angstrom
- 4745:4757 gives -2.2 angstrom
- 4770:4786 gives 3.7 angstrom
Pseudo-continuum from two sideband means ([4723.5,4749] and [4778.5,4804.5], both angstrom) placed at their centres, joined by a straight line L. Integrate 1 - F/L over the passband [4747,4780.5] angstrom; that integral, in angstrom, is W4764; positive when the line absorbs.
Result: 3.3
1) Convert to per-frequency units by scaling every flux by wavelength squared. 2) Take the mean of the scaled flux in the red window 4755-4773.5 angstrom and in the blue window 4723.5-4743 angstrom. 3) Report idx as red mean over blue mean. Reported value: 0.79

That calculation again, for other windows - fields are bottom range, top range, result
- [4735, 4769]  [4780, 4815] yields 0.87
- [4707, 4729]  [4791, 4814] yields 0.91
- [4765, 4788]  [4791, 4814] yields 1.22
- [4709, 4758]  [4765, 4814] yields 0.78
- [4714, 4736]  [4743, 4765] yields 1.04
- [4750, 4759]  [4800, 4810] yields 0.77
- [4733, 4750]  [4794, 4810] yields 0.87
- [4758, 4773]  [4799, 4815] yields 1.14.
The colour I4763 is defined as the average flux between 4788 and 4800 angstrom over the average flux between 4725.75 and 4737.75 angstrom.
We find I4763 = 0.9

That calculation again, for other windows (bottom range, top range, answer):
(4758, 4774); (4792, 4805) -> 1.29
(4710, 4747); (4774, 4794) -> 0.77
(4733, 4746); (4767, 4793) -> 0.72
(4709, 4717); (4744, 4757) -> 1.17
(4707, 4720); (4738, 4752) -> 1.11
